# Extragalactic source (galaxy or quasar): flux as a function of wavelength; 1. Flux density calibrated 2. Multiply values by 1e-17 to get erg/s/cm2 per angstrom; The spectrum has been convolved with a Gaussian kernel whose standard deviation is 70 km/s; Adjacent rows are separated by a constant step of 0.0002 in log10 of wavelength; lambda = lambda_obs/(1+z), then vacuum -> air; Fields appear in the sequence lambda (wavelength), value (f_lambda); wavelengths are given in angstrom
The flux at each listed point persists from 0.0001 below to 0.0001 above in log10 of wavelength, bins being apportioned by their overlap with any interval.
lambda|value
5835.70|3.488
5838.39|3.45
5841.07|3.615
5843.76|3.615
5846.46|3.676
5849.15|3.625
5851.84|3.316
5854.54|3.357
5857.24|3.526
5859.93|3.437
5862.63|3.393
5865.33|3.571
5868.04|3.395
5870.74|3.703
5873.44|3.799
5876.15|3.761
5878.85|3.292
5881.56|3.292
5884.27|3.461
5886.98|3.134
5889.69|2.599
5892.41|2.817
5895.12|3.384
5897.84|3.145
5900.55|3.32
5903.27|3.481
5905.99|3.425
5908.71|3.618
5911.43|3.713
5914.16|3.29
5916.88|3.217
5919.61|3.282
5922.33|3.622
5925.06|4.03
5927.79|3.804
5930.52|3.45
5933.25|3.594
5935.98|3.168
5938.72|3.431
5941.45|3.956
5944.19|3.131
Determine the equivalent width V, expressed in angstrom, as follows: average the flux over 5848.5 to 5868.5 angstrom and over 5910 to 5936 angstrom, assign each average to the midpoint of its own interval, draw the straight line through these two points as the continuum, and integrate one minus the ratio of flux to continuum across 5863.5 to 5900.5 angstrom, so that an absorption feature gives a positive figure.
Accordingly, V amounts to 1.5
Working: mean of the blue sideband 3.45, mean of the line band 3.33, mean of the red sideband 3.54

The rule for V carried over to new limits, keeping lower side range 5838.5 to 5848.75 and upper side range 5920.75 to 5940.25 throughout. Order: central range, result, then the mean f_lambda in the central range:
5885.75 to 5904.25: 2.5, 3.12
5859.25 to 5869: 0.4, 3.45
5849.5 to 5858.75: 0.5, 3.43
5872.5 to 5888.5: 0.7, 3.44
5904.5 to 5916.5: 0.4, 3.49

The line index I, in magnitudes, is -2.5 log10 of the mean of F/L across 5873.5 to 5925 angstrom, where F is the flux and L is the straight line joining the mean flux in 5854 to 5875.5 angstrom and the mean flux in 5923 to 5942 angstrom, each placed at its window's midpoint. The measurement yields 0.07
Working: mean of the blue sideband 3.54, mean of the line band 3.35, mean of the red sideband 3.62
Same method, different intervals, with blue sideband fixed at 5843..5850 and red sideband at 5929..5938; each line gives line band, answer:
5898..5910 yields 0.02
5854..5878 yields 0.01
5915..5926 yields -0.02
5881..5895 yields 0.15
